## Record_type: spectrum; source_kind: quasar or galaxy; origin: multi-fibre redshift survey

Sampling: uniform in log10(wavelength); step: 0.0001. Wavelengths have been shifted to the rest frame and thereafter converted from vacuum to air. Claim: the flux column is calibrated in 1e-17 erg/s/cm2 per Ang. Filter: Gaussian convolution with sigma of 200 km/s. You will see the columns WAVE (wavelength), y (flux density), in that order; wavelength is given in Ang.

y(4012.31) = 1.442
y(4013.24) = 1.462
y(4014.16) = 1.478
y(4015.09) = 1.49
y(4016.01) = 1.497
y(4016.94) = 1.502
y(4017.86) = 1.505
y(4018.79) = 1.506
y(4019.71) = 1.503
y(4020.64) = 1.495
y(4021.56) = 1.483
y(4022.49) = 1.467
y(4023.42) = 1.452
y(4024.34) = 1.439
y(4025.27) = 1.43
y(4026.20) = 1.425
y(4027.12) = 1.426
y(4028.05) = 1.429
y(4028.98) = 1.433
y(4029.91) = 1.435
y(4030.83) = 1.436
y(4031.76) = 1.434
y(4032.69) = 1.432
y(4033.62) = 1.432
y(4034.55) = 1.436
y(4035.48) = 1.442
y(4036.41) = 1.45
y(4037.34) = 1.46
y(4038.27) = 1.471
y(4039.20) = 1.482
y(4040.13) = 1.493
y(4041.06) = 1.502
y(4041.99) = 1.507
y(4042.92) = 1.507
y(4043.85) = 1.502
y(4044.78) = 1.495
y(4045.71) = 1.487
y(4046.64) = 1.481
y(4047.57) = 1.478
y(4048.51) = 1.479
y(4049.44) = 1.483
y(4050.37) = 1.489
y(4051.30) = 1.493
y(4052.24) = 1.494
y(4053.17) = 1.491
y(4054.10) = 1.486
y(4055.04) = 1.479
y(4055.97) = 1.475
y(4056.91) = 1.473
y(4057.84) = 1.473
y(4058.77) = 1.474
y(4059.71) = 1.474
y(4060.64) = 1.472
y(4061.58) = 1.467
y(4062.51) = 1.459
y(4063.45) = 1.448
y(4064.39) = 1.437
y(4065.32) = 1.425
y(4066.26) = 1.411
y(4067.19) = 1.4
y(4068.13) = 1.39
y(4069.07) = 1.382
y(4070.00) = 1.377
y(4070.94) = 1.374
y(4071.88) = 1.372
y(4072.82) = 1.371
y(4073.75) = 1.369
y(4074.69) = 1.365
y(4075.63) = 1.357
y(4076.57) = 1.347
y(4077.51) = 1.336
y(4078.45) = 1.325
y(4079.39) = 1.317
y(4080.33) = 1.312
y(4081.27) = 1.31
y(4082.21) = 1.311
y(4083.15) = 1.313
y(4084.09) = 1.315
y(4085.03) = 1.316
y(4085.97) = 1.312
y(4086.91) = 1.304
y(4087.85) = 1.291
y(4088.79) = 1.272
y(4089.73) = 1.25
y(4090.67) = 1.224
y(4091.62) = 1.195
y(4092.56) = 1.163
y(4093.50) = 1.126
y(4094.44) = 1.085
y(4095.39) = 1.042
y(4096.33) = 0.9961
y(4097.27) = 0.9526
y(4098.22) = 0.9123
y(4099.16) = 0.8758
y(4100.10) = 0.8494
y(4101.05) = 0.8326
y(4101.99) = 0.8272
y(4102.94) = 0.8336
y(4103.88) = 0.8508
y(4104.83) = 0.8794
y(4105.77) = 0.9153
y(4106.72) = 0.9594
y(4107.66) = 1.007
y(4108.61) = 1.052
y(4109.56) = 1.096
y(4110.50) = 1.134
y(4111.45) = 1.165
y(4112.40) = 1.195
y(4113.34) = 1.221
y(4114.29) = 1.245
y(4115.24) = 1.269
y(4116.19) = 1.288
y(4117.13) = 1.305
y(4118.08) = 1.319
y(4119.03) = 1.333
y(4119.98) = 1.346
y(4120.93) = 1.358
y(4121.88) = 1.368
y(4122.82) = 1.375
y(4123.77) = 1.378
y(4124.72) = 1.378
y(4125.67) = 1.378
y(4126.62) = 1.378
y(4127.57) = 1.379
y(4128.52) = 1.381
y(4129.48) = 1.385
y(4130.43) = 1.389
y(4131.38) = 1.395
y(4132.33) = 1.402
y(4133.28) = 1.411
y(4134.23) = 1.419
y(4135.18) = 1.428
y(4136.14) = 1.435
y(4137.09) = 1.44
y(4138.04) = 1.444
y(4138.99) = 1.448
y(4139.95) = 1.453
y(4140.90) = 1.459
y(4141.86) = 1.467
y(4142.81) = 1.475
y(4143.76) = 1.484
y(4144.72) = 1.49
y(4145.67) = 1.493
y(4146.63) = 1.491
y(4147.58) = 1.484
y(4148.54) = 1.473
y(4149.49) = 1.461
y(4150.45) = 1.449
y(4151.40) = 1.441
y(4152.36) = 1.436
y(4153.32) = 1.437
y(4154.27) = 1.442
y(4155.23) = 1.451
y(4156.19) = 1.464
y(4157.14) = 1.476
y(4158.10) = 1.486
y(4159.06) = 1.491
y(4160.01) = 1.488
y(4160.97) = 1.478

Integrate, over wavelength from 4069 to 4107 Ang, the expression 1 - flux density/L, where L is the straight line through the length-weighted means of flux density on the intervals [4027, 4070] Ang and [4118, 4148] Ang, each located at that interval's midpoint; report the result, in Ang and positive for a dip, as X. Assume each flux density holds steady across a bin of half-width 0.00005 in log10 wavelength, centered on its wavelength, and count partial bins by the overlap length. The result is 7.1 Ang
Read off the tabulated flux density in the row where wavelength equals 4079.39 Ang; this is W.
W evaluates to 1.317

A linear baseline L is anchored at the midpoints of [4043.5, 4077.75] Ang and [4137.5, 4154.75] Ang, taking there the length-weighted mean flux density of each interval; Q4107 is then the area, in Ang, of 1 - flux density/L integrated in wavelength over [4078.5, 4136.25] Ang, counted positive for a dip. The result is 9.7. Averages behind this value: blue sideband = 1.44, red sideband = 1.46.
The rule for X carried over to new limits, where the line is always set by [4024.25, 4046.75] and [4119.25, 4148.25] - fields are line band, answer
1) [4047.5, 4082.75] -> 0.7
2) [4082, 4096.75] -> 2.2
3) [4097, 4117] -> 5.7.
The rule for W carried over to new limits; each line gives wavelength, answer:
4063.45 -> 1.448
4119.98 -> 1.346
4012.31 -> 1.442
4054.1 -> 1.486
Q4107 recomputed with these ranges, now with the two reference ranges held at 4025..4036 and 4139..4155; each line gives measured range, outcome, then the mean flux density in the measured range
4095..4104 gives 3.43 Ang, 0.898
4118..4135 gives 0.93 Ang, 1.38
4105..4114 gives 2.32 Ang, 1.08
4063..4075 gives 0.40 Ang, 1.39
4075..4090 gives 1.38 Ang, 1.31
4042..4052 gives -0.37 Ang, 1.49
